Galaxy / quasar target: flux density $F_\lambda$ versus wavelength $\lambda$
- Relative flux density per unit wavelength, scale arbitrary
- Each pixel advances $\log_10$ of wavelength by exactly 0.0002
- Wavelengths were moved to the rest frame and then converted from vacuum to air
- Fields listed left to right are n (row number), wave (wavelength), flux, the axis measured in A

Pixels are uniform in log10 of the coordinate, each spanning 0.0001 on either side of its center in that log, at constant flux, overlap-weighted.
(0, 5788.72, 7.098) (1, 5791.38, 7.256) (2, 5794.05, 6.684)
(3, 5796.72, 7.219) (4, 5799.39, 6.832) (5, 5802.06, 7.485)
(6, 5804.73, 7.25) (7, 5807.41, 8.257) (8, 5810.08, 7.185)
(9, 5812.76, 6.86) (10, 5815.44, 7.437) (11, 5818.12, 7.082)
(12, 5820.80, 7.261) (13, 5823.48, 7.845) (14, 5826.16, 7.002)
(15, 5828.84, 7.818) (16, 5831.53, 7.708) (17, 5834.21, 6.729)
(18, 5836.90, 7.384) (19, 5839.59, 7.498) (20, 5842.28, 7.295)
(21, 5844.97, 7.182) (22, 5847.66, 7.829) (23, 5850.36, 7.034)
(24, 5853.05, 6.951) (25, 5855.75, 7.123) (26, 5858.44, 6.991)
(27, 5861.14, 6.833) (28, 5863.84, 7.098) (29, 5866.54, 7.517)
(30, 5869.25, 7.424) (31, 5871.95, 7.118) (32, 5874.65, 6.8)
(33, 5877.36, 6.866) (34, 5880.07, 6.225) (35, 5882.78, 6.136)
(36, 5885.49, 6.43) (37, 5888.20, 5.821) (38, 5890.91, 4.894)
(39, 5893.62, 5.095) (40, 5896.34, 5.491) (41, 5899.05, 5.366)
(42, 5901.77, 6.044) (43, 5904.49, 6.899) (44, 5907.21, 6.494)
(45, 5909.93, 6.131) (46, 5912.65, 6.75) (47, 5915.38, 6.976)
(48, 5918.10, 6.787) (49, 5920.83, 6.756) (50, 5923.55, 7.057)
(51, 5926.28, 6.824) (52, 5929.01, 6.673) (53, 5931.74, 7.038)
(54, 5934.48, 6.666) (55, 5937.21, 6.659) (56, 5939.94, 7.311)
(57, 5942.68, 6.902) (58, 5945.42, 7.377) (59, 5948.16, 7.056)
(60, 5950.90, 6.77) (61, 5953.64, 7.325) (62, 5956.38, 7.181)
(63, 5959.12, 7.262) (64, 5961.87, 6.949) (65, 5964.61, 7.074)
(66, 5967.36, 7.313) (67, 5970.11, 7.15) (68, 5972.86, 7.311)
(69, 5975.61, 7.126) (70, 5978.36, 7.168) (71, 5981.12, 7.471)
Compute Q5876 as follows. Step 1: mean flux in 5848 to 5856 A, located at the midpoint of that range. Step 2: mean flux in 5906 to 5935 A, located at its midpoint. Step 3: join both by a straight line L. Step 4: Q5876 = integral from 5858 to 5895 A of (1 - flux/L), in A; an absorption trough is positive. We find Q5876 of 2.6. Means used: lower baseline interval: 7.12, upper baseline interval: 6.74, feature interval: 6.5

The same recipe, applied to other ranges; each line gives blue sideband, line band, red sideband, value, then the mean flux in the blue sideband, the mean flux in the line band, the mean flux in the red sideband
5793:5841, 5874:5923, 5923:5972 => 6.3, 7.31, 6.23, 7.03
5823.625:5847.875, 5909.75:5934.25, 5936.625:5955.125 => 1.2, 7.39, 6.8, 7.07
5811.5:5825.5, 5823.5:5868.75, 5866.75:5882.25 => -1.1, 7.29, 7.27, 6.89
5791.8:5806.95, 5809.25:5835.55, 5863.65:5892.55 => -1.2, 7.17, 7.3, 6.54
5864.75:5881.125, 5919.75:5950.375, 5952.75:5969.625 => 0.8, 7.01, 6.94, 7.18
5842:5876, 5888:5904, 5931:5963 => 3.6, 7.17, 5.5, 7.04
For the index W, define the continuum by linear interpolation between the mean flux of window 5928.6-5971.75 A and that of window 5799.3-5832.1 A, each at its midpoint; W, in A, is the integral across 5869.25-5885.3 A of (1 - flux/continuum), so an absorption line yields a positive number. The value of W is 1.2 A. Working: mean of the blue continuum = 7.4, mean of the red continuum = 7.05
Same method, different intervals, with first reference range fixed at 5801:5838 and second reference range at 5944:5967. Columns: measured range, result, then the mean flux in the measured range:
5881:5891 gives 1.8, 5.96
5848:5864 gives 0.6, 7.05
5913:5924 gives 0.5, 6.87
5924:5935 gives 0.5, 6.83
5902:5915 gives 1.2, 6.55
